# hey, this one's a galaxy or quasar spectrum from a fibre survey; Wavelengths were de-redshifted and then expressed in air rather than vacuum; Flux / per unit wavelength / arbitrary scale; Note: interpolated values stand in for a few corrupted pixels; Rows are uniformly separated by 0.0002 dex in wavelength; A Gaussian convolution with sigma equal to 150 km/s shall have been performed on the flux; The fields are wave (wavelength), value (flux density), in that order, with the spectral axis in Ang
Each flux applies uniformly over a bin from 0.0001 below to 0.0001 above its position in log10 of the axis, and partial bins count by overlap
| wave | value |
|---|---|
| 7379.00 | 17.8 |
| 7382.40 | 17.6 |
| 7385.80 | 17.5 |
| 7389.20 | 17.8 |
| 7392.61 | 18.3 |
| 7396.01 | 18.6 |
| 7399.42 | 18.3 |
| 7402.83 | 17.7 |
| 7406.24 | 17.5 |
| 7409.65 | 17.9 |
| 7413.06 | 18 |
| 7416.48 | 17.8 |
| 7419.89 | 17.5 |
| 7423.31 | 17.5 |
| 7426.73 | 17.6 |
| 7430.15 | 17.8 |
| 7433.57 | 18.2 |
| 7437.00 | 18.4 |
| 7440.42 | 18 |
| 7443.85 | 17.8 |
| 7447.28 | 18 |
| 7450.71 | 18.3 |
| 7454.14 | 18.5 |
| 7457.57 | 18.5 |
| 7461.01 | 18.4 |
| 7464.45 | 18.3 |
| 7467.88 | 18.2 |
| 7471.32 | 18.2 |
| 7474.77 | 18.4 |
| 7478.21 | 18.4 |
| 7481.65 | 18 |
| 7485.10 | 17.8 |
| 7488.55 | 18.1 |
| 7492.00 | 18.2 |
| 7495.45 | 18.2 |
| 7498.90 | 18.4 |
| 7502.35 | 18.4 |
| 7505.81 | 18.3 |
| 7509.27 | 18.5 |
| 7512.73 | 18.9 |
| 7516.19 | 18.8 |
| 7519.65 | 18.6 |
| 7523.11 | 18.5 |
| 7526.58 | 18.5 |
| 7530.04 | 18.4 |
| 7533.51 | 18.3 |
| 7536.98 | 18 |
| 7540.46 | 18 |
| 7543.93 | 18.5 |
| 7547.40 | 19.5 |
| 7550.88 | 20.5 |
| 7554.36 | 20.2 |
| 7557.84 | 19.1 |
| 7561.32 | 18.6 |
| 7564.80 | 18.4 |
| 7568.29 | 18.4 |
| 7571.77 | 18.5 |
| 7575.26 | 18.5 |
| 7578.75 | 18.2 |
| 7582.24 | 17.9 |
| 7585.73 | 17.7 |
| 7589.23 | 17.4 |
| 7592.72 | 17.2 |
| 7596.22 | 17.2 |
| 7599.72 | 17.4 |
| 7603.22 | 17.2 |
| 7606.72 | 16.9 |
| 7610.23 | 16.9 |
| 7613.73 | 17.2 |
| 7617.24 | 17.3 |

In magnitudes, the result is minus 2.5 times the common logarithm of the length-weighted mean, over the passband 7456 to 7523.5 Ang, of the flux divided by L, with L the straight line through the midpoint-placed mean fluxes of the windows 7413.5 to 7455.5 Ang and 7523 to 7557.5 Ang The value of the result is 0.00 mag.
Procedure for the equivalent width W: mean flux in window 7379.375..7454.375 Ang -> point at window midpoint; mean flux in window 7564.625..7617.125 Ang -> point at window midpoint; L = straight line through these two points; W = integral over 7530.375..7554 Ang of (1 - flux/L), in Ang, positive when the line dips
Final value -1.5 Ang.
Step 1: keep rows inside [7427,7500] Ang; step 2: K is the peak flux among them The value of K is 18.5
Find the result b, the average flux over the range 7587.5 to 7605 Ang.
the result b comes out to 17.3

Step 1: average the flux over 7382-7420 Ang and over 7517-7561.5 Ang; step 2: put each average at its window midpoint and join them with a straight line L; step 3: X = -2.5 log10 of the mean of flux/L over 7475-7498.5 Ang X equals 0.019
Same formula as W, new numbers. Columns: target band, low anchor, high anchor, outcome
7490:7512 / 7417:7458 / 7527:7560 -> 0.23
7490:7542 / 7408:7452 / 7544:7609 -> -0.83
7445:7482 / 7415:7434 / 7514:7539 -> -0.63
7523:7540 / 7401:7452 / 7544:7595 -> 0.07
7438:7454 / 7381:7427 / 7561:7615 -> -0.25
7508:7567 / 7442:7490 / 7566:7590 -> -2.06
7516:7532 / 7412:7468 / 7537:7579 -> 0.07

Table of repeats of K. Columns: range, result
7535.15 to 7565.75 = 20.5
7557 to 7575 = 19.1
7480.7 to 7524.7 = 18.9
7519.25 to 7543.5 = 18.6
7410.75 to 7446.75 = 18.4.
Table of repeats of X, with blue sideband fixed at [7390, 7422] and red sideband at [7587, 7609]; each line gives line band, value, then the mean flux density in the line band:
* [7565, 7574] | -0.07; 18.4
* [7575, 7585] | -0.05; 18.1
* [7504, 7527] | -0.06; 18.6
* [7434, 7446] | -0.02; 18.1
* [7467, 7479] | -0.04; 18.3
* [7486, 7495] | -0.03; 18.1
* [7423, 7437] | 0.00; 17.9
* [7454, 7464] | -0.04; 18.4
